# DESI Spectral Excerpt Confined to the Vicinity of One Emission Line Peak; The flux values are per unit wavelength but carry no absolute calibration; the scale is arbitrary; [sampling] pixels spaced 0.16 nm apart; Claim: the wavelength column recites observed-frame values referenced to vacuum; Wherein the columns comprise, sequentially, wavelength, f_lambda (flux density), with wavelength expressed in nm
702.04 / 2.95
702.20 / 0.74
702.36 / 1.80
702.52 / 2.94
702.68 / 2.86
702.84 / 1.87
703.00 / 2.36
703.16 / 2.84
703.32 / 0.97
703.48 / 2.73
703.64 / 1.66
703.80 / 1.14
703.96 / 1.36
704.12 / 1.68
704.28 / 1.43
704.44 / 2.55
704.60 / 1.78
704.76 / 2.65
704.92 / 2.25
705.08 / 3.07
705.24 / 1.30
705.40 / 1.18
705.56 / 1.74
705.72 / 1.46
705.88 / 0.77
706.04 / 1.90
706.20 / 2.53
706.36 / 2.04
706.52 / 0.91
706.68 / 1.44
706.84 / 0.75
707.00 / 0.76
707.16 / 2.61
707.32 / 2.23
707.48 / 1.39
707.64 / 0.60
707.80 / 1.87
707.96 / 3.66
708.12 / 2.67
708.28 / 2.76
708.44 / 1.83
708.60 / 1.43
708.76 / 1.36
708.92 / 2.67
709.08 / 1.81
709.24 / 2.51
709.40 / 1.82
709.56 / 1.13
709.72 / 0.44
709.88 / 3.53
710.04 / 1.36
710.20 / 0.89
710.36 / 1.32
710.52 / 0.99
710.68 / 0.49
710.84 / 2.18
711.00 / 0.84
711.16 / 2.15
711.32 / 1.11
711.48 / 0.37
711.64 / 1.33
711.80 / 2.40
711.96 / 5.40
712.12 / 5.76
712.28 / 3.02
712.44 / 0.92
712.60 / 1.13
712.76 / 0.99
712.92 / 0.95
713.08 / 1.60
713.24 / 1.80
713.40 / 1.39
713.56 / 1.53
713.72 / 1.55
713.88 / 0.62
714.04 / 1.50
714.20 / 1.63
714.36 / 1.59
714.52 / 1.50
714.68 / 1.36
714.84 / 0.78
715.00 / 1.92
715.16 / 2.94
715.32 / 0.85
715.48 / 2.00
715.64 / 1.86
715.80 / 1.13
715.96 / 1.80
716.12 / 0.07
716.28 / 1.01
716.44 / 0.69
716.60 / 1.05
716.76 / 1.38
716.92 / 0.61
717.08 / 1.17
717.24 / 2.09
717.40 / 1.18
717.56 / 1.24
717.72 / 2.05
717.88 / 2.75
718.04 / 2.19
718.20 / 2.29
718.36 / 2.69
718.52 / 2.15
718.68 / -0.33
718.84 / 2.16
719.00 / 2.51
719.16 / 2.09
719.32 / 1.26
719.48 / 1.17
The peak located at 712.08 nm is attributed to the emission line Hbeta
